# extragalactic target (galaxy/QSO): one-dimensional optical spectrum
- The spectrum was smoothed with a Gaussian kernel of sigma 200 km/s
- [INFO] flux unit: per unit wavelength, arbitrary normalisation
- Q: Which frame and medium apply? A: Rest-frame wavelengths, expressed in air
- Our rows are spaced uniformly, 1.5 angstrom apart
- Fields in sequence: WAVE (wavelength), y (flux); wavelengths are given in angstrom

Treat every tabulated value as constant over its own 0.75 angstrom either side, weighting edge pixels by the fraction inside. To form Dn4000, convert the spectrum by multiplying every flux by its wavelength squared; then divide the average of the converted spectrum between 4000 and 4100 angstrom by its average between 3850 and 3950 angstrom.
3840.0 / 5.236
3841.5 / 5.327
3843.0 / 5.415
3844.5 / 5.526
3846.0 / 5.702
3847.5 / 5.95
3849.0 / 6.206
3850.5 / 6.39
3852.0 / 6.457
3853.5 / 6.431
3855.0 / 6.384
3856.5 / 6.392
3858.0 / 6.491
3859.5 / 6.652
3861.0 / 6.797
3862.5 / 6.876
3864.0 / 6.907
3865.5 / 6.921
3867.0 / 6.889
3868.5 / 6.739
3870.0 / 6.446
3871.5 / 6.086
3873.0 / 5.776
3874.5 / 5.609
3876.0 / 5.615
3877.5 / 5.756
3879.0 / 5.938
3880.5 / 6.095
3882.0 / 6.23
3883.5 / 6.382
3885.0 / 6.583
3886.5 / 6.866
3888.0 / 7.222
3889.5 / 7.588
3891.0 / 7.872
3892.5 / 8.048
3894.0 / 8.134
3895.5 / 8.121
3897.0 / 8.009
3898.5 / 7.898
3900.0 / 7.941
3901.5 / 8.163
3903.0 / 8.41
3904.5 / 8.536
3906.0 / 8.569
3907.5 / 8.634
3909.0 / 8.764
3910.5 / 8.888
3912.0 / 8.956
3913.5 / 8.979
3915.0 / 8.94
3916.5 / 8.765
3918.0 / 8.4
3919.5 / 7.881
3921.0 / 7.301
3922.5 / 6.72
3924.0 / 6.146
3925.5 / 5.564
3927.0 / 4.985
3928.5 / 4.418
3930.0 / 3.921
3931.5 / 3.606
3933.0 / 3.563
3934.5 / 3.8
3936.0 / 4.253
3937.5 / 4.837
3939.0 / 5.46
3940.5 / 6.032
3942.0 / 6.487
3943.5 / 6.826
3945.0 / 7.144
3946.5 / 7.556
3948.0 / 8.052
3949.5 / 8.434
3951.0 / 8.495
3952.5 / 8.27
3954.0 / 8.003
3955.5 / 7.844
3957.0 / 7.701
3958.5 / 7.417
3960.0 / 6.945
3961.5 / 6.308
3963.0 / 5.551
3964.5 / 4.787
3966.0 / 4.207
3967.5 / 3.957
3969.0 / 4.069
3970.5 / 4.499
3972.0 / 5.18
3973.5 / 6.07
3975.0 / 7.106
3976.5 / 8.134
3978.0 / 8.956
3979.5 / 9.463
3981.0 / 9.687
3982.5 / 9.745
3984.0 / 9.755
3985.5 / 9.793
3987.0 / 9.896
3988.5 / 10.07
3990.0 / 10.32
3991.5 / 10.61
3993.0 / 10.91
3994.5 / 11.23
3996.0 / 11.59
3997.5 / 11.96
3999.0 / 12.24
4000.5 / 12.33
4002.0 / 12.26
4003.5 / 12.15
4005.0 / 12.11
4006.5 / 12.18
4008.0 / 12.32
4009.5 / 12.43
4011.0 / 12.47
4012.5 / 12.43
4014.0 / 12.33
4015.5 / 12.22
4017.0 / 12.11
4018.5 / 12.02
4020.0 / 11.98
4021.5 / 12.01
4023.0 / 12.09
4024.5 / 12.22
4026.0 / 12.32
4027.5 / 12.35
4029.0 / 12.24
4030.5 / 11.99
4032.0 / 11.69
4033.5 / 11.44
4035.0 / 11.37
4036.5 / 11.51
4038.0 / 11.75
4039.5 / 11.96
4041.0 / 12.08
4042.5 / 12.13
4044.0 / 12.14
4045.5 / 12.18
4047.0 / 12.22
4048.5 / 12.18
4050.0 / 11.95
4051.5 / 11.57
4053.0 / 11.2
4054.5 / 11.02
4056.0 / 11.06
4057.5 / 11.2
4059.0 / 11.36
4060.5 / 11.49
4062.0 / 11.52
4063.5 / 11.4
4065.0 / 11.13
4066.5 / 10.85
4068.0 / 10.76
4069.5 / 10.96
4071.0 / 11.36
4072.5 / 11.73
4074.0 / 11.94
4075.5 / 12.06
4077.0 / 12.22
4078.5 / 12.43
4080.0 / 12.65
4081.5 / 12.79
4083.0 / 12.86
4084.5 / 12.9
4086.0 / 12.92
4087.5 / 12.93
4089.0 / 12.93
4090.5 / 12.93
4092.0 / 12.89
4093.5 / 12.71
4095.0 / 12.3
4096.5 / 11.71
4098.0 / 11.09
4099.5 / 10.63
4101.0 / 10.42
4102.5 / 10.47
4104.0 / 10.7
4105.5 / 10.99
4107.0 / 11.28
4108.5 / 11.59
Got 1.89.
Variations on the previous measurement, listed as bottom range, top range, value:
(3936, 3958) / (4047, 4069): 1.68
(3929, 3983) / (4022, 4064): 1.91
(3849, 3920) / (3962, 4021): 1.42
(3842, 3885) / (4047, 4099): 2.12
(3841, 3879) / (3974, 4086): 2.01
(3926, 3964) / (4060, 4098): 2.07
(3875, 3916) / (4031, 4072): 1.63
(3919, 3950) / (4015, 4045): 2.16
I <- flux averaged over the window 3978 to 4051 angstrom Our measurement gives 11.6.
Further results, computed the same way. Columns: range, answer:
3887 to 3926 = 8.03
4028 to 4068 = 11.6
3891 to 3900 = 8.02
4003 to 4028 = 12.2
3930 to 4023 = 8.68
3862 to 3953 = 6.92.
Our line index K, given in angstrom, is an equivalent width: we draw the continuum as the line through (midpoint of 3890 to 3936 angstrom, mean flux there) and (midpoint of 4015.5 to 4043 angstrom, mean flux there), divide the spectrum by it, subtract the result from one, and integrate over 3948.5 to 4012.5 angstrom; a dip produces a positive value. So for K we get 6.8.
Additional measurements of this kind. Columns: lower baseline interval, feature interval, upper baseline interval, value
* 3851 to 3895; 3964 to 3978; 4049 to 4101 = 5.6 angstrom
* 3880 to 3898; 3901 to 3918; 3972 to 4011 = -1.6 angstrom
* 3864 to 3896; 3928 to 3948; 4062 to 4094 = 7.2 angstrom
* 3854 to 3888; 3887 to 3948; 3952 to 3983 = -4.2 angstrom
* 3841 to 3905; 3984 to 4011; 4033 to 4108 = -4.1 angstrom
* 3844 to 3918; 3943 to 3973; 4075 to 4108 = 7.9 angstrom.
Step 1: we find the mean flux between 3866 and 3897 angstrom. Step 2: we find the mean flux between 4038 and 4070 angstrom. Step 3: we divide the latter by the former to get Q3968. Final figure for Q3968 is 1.72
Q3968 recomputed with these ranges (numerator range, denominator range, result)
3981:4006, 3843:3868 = 1.72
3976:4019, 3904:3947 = 1.68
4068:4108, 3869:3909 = 1.66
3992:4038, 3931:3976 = 1.97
